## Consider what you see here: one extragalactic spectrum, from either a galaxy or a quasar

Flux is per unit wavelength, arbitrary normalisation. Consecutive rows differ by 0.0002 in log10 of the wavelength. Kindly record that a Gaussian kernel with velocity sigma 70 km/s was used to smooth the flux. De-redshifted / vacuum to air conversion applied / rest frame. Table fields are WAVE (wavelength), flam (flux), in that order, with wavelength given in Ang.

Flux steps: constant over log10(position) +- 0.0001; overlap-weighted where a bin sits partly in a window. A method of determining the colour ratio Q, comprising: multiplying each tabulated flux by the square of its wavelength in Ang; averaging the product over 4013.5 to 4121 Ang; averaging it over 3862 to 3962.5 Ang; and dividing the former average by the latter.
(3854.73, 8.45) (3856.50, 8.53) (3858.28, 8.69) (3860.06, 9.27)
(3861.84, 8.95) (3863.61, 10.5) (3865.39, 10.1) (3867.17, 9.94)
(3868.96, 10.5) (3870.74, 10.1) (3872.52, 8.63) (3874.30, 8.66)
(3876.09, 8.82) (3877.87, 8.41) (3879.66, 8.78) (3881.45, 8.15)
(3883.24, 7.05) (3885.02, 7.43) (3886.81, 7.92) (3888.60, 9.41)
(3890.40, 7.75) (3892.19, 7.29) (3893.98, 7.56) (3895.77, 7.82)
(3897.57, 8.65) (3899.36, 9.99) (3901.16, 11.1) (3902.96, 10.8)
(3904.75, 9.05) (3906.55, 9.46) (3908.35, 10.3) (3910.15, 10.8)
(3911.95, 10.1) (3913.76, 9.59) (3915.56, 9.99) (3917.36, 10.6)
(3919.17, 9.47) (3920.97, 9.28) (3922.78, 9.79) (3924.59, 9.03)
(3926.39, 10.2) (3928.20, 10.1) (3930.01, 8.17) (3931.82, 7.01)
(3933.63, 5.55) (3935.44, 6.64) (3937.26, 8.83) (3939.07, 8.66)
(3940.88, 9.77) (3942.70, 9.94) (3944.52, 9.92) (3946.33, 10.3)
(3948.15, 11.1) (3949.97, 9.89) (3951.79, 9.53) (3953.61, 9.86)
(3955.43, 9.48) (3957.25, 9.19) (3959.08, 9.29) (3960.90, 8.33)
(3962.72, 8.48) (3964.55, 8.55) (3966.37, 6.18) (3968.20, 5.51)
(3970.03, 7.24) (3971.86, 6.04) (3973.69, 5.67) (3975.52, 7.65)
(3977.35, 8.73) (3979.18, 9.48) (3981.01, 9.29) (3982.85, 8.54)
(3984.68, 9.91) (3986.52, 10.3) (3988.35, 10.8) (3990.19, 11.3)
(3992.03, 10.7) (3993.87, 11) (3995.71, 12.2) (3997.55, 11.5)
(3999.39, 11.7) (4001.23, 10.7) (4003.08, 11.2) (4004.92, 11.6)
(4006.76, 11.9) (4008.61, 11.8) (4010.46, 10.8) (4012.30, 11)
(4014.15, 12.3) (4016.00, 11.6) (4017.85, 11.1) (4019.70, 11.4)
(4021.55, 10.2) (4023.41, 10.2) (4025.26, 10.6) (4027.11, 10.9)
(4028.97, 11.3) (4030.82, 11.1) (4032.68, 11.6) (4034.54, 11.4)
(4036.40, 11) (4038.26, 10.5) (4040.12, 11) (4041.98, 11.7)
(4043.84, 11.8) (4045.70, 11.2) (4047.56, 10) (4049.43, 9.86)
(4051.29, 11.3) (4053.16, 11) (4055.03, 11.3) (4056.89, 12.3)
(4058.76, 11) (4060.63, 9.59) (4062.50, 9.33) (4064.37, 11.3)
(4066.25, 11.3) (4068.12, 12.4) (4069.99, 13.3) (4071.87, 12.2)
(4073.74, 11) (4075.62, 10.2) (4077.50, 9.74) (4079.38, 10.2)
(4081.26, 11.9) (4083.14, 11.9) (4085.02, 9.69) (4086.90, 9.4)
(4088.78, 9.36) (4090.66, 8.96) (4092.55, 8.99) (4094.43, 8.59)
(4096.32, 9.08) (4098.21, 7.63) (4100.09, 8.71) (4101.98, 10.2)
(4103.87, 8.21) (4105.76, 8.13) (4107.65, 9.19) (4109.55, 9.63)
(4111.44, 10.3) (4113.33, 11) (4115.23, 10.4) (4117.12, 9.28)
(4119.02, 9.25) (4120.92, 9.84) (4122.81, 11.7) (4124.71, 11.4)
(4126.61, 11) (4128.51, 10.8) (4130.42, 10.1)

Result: 1.23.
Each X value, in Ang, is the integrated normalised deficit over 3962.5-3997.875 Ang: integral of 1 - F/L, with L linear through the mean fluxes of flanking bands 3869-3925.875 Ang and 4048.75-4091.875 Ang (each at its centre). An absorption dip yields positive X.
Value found 3.6 Ang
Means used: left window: 9.12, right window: 10.8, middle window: 8.92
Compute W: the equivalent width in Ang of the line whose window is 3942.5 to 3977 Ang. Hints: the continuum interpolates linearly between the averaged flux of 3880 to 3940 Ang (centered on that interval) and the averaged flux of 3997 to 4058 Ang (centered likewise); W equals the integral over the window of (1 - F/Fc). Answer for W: 4.6 Ang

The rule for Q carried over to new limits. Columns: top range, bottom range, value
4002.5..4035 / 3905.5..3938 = 1.29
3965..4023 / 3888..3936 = 1.14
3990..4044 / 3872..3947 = 1.32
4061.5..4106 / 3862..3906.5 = 1.25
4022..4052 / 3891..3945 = 1.27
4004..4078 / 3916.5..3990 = 1.32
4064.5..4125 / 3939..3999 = 1.16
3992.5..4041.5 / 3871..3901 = 1.43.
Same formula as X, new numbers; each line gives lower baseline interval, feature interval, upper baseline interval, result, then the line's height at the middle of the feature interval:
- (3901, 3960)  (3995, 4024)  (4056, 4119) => -4.6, 9.79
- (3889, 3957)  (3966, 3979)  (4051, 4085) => 4.0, 9.91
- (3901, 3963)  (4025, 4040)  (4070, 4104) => -2.1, 9.73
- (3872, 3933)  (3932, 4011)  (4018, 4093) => 3.8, 9.85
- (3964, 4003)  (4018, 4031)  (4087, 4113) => -2.3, 9.18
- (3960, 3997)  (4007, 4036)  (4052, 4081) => -3.6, 9.93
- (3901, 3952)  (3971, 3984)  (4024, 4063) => 2.8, 10.1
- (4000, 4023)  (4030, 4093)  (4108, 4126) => -0.3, 10.8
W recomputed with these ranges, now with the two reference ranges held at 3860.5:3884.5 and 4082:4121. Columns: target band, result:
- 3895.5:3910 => -1.02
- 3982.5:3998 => -2.48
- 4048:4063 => -2.20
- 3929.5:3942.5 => 1.81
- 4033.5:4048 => -2.77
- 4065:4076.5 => -2.88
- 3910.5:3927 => -1.16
